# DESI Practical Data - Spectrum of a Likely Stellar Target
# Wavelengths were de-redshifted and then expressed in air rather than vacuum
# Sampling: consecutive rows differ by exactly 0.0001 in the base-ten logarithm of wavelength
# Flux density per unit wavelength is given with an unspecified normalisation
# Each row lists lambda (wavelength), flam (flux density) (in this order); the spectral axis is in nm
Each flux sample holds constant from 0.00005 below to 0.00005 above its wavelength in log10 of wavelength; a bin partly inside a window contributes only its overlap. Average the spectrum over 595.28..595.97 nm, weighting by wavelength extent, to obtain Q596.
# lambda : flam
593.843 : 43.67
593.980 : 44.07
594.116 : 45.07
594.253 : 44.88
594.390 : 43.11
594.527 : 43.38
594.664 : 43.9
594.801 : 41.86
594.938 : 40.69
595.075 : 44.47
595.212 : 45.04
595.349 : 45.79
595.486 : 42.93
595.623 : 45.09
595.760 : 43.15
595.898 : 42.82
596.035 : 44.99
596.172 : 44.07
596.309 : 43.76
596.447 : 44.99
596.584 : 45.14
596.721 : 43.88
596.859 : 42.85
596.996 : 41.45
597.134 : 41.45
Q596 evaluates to 44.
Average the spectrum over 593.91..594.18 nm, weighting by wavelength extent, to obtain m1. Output 44.6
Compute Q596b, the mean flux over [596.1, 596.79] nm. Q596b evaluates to 44.4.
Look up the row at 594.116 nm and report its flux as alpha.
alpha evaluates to 45.07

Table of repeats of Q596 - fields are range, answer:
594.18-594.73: 43.8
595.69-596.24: 43.7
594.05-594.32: 44.9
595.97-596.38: 44.3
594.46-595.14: 42.8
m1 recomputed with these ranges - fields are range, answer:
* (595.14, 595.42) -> 45.4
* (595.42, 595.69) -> 44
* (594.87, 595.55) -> 43.8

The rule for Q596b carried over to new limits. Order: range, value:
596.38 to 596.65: 45.1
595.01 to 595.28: 44.8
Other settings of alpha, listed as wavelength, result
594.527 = 43.38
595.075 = 44.47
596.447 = 44.99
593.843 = 43.67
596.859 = 42.85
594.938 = 40.69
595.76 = 43.15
